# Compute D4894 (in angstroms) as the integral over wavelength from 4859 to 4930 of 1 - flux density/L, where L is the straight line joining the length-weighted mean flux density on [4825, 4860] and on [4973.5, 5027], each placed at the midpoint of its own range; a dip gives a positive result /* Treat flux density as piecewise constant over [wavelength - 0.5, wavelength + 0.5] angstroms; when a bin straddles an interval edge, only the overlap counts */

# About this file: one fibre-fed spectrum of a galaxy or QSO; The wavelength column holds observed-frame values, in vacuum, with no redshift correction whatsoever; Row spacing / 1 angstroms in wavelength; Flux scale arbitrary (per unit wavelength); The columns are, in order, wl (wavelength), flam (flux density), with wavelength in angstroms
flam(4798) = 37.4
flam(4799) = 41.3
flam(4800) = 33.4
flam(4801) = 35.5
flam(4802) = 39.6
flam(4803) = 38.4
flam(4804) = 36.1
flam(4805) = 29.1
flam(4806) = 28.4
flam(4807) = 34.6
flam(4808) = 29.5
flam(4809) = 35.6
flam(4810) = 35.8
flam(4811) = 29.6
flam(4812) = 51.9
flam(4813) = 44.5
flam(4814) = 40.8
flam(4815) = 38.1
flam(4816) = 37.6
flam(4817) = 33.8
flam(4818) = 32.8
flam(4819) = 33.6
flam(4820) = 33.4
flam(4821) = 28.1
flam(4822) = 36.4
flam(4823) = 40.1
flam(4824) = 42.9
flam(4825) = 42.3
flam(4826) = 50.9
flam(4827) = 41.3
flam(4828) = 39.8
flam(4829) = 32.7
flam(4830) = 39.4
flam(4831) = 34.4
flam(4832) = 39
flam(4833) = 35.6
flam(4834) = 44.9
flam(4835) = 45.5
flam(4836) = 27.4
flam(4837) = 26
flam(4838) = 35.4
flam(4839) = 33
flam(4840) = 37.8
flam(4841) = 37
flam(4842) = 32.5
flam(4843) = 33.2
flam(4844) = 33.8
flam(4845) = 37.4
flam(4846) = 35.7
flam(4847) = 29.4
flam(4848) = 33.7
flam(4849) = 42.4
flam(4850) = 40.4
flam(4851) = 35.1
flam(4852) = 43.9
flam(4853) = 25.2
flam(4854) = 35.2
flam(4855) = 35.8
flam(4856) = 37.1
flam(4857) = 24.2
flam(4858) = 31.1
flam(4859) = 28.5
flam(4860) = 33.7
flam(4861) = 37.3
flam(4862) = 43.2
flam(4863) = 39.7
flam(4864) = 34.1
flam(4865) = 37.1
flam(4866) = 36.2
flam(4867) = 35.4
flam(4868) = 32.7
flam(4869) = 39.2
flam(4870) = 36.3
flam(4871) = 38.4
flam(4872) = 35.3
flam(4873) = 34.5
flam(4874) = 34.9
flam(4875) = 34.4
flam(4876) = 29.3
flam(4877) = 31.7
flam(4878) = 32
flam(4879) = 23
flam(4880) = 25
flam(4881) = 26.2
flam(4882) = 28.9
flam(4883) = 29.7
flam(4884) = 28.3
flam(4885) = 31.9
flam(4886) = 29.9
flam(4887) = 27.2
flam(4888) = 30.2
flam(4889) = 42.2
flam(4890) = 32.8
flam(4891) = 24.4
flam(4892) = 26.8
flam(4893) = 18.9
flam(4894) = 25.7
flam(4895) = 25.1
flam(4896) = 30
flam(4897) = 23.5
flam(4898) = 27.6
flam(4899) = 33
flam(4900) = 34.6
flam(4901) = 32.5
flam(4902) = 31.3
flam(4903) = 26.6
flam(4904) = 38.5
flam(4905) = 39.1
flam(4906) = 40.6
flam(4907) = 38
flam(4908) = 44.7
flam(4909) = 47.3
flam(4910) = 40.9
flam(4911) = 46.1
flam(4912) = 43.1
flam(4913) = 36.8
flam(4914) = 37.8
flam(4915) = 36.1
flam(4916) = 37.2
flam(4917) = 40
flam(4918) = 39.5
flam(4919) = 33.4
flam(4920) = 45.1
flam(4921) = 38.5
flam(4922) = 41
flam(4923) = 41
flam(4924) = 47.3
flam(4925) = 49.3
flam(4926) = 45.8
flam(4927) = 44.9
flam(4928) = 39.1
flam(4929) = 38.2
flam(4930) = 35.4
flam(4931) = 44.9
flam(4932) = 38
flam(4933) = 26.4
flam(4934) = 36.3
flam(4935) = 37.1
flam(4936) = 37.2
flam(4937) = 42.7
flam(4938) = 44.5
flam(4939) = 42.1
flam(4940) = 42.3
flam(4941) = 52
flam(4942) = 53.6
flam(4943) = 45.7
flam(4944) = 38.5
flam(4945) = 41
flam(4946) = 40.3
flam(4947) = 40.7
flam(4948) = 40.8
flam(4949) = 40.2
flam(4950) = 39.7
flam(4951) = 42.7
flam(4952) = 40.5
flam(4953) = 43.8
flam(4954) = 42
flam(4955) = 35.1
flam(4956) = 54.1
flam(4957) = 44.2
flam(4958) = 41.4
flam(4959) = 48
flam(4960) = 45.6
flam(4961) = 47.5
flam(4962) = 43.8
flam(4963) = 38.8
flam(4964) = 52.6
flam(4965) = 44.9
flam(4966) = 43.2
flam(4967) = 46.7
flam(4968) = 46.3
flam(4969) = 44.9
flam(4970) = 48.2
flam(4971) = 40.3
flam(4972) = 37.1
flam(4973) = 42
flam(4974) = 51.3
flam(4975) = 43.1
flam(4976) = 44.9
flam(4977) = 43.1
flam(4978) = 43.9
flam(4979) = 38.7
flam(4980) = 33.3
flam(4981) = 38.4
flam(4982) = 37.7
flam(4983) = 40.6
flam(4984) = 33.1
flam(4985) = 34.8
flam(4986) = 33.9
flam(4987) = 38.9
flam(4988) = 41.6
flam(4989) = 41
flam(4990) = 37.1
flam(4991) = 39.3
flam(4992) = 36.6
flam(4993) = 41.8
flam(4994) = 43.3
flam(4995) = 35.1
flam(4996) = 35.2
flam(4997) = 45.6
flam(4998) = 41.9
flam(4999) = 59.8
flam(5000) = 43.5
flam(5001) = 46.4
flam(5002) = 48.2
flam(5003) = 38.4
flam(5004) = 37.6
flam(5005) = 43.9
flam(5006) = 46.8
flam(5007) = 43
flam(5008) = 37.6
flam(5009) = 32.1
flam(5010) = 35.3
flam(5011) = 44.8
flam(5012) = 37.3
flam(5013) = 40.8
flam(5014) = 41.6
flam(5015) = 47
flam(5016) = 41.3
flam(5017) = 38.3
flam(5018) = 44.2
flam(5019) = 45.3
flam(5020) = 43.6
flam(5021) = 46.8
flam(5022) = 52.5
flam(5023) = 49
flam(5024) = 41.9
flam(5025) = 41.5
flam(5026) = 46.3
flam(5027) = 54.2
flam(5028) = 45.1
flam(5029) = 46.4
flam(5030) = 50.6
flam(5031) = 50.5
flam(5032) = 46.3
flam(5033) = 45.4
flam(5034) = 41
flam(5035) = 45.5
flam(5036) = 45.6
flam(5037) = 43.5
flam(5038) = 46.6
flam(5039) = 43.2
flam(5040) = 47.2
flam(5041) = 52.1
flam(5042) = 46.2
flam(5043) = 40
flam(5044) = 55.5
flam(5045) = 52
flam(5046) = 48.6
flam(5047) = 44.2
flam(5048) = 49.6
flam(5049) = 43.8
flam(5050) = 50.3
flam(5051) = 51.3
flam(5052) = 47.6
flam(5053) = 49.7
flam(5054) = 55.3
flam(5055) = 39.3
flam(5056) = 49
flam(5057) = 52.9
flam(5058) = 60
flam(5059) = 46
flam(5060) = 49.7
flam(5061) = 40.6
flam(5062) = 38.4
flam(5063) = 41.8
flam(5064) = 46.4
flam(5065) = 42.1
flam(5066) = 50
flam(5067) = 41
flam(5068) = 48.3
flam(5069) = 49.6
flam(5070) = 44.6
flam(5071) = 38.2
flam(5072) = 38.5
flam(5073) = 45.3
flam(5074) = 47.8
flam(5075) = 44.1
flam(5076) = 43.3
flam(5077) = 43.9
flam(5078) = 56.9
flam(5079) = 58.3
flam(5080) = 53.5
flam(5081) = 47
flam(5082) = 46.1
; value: 5.1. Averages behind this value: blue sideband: 35.8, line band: 35.1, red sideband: 41.8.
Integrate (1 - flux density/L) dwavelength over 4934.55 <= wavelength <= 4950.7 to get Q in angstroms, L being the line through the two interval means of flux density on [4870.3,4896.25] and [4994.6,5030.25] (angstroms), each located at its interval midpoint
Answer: -2.8 angstroms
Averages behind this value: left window 29.9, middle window 42.4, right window 43.6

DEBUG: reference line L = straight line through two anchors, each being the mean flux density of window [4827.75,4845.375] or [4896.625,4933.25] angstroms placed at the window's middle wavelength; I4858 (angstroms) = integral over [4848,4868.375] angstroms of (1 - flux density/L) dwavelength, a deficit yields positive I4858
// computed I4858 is 0.6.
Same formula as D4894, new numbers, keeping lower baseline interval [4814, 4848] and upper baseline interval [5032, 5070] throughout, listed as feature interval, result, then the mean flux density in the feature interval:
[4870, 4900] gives 7.0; 29.9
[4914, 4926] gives 0.0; 40.9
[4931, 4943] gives 0.0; 41.5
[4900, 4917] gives 0.7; 38.5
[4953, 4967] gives -0.7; 44.7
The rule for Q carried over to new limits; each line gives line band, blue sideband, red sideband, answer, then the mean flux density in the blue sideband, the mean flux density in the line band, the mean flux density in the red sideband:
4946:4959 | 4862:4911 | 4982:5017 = -1.7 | 32.9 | 42.3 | 40.7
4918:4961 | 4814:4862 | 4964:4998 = -2.6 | 36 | 42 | 41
